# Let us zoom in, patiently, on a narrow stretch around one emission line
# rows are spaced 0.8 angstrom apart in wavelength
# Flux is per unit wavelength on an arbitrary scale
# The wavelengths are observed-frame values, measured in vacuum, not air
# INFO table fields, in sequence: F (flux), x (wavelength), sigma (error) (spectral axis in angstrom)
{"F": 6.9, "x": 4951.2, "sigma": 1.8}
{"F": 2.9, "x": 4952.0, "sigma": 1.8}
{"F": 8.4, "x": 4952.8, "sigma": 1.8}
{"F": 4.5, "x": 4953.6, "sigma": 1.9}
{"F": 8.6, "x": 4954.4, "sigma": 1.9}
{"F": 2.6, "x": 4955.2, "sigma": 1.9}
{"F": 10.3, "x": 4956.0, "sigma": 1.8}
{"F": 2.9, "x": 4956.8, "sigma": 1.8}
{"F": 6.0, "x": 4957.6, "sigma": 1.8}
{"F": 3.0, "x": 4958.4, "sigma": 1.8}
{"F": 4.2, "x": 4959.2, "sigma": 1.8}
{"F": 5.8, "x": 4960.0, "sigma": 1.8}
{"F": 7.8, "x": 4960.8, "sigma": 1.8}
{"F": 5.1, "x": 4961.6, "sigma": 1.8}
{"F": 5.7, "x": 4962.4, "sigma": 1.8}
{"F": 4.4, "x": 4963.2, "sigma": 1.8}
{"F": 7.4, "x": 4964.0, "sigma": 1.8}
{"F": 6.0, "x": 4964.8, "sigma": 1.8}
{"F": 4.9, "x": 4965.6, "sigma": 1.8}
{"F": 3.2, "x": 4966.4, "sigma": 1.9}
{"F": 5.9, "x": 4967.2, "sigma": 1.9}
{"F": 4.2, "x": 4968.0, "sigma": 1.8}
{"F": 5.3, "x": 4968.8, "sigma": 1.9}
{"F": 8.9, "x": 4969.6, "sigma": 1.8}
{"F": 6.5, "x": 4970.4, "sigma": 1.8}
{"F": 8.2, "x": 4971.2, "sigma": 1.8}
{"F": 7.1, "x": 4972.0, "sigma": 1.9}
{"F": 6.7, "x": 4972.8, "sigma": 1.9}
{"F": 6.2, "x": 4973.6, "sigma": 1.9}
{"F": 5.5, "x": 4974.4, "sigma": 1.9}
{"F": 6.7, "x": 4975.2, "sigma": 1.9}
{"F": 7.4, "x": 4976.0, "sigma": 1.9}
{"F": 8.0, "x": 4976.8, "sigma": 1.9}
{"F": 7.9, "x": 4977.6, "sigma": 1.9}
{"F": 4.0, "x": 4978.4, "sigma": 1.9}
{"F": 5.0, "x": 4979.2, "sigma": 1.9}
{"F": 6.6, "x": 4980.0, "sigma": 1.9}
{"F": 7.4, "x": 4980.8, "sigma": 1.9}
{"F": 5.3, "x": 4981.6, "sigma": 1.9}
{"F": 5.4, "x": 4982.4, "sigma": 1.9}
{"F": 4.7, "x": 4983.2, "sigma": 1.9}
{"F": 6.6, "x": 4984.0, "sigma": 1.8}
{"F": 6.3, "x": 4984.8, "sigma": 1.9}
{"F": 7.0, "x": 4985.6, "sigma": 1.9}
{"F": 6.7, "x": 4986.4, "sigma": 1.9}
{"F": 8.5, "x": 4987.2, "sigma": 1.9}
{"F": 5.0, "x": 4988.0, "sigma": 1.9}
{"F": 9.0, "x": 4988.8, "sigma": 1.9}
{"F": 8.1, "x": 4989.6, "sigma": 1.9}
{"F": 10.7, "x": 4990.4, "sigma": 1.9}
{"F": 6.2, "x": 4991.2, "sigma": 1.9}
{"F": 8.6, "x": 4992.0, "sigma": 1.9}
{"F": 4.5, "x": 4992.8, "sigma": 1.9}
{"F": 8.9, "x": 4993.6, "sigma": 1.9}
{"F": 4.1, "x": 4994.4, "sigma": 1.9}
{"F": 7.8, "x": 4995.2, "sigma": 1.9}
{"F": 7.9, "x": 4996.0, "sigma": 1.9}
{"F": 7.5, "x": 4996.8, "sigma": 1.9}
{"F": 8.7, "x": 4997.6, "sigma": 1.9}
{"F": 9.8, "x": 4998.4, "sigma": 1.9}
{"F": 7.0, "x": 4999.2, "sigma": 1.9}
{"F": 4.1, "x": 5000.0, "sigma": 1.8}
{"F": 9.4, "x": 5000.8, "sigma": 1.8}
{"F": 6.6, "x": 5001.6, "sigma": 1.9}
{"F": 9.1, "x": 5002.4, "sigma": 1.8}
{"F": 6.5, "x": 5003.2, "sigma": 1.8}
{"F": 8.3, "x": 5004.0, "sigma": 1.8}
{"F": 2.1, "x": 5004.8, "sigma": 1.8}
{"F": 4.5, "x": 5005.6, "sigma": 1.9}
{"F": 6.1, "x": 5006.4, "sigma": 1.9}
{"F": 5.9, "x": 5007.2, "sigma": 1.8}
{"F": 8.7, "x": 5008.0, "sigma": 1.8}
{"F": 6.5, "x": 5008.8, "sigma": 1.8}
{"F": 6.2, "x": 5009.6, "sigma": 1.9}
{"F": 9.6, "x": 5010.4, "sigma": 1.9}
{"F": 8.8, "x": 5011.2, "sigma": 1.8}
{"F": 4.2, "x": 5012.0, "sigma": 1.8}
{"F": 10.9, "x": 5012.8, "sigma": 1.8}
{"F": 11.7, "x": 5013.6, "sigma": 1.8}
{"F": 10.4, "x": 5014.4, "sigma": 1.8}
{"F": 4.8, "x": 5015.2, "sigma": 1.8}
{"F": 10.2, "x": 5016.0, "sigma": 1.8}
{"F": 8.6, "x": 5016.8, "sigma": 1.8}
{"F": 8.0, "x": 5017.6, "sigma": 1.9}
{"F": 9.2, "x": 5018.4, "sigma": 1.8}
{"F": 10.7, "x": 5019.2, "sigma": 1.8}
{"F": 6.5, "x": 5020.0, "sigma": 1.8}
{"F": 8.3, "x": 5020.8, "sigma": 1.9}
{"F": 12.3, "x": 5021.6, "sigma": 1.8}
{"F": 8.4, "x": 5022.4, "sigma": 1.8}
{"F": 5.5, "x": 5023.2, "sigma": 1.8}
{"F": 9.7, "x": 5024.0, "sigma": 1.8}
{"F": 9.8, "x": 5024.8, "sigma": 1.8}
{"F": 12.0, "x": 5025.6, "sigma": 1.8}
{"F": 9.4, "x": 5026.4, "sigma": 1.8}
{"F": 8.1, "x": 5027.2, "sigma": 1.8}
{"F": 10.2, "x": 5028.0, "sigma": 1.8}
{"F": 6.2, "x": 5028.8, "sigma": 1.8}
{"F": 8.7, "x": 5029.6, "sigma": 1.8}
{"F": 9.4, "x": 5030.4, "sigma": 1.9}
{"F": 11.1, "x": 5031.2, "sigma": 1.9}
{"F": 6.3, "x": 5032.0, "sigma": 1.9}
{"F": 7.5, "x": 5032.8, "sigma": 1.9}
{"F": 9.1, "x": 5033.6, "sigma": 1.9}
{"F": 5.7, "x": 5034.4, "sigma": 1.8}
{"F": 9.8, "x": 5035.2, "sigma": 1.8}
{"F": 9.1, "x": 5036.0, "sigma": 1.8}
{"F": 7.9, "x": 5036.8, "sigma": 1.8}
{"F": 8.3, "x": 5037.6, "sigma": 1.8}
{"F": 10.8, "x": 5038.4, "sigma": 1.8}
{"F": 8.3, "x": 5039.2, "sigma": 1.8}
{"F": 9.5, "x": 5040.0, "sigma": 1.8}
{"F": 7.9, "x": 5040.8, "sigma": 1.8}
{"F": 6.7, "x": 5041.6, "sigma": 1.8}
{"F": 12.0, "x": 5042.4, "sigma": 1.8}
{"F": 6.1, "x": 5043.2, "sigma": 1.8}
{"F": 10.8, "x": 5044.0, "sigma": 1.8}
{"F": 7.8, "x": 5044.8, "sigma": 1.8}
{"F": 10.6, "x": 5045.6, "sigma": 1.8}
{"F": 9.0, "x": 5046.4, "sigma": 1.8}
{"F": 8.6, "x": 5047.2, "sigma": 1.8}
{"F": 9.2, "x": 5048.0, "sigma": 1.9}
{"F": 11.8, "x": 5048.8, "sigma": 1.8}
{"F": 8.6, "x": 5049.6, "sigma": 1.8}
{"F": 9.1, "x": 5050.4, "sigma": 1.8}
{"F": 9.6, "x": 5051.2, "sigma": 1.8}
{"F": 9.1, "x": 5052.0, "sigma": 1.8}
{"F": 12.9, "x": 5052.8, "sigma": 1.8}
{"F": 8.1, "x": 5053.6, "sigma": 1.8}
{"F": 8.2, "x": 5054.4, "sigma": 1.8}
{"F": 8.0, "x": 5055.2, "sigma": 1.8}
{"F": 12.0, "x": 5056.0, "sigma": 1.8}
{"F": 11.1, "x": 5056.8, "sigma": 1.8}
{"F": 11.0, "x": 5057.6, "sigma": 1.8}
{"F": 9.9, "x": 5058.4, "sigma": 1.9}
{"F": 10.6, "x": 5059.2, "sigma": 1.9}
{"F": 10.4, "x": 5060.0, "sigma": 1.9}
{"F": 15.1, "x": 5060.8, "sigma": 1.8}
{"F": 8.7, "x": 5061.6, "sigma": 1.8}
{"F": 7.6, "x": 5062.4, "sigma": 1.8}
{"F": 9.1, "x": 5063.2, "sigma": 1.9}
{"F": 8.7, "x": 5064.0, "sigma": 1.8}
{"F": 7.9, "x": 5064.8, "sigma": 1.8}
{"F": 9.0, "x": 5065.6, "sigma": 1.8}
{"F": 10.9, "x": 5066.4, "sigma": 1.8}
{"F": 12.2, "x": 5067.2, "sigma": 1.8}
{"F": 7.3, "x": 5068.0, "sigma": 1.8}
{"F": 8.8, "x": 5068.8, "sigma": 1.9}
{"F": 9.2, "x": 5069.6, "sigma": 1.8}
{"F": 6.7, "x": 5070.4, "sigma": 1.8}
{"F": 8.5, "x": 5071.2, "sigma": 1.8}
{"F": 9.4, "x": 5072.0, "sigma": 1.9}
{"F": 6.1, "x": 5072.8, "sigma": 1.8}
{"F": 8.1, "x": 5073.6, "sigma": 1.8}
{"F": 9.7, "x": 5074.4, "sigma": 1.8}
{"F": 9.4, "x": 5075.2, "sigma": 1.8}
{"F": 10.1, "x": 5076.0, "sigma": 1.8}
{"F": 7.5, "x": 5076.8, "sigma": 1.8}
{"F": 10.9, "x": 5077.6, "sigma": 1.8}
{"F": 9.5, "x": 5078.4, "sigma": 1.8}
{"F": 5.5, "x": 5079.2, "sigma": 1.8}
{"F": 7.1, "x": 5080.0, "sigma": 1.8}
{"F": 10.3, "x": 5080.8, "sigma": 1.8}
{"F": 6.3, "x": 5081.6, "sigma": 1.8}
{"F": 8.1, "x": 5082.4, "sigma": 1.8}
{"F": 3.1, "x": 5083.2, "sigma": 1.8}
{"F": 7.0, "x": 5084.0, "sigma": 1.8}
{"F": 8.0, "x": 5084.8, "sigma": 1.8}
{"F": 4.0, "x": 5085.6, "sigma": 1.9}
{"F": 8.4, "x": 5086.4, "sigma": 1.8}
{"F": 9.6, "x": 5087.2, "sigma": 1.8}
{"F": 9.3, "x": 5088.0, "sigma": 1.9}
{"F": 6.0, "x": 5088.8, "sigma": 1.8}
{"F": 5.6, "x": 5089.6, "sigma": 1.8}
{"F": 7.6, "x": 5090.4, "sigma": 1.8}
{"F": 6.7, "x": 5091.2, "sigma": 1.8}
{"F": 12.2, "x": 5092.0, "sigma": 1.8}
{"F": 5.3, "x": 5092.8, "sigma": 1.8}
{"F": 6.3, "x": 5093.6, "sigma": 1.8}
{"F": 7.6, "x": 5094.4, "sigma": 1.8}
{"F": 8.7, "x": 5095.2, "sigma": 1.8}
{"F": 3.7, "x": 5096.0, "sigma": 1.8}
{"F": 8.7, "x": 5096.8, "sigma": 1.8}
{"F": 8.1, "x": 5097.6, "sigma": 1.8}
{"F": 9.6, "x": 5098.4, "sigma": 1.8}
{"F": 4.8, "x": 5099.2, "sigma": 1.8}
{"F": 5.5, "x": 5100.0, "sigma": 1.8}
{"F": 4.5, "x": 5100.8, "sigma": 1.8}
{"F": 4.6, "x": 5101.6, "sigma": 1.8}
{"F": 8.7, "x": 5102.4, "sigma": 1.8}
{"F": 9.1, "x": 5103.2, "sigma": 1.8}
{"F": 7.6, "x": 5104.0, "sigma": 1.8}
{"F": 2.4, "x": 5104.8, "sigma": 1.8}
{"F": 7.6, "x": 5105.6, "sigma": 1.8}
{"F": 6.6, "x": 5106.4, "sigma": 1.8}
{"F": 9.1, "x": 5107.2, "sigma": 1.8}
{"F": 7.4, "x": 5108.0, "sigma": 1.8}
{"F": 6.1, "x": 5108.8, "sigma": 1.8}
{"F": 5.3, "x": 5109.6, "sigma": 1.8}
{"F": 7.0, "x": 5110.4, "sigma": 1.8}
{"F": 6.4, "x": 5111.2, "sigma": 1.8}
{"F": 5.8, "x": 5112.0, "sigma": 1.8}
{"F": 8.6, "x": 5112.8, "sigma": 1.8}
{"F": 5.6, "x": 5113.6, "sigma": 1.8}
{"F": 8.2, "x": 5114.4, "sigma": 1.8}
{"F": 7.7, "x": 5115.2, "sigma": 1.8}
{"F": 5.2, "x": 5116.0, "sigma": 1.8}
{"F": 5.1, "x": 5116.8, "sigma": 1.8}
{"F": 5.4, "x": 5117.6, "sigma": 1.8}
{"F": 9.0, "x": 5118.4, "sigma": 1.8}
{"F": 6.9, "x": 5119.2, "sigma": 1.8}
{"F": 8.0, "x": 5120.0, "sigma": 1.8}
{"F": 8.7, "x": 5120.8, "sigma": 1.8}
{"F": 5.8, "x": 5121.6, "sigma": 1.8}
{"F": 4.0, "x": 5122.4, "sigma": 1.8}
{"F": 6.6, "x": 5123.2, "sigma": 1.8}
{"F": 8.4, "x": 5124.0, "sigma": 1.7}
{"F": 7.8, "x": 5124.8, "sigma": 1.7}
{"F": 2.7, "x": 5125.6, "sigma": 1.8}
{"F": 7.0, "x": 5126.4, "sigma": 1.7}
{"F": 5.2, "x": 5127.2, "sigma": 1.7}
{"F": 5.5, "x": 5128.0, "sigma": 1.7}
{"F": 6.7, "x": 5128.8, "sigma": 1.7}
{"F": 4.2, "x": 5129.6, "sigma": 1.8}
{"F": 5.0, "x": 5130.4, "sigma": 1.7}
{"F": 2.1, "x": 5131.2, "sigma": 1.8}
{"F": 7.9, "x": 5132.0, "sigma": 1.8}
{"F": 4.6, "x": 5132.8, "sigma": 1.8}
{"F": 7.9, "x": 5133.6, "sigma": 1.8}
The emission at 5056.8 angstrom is C III] 1909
